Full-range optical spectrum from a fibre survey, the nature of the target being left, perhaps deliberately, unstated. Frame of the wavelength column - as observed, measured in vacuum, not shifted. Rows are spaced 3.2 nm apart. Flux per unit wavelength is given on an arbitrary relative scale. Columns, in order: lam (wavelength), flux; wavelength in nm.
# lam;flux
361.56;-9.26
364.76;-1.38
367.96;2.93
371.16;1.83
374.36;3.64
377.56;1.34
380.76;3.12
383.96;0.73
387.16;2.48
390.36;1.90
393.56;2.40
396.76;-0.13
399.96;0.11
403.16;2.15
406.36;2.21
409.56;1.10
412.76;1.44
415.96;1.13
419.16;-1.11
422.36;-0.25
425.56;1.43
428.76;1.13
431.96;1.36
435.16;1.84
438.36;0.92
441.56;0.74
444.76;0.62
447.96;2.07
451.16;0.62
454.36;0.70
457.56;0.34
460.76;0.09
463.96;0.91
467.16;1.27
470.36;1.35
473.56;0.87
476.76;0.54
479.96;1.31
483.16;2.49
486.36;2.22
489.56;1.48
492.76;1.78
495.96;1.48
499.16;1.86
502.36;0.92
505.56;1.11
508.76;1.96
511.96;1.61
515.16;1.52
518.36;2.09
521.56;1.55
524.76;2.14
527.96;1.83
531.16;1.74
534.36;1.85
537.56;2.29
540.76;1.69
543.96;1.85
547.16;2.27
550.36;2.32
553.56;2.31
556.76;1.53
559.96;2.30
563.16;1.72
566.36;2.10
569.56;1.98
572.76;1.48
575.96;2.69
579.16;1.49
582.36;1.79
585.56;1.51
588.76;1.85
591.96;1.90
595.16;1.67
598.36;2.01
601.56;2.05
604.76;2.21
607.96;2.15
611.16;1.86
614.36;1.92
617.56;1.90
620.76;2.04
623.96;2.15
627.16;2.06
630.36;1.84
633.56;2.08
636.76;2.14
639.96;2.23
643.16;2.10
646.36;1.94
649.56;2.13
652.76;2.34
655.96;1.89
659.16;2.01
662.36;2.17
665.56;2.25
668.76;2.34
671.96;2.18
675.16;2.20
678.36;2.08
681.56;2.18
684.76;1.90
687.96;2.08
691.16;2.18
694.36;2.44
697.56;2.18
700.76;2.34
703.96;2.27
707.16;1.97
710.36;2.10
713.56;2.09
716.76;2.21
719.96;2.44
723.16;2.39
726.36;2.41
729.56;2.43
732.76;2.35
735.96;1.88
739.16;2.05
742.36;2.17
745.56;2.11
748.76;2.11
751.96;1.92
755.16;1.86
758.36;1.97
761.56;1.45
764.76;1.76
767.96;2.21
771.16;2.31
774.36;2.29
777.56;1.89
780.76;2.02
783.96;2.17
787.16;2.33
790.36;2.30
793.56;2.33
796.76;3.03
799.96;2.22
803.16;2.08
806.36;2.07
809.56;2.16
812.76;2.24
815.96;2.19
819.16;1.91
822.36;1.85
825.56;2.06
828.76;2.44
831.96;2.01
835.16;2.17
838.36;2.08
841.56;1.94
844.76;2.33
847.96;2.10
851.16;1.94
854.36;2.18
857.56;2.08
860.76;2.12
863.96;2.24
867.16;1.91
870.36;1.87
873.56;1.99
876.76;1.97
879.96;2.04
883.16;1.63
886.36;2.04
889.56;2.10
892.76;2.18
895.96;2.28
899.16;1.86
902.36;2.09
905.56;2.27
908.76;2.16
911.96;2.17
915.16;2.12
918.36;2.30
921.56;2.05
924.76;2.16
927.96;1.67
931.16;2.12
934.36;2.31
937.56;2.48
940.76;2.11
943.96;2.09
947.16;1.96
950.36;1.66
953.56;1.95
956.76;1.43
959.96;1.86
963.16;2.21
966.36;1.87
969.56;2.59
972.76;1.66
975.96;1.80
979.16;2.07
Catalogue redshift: 0.21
